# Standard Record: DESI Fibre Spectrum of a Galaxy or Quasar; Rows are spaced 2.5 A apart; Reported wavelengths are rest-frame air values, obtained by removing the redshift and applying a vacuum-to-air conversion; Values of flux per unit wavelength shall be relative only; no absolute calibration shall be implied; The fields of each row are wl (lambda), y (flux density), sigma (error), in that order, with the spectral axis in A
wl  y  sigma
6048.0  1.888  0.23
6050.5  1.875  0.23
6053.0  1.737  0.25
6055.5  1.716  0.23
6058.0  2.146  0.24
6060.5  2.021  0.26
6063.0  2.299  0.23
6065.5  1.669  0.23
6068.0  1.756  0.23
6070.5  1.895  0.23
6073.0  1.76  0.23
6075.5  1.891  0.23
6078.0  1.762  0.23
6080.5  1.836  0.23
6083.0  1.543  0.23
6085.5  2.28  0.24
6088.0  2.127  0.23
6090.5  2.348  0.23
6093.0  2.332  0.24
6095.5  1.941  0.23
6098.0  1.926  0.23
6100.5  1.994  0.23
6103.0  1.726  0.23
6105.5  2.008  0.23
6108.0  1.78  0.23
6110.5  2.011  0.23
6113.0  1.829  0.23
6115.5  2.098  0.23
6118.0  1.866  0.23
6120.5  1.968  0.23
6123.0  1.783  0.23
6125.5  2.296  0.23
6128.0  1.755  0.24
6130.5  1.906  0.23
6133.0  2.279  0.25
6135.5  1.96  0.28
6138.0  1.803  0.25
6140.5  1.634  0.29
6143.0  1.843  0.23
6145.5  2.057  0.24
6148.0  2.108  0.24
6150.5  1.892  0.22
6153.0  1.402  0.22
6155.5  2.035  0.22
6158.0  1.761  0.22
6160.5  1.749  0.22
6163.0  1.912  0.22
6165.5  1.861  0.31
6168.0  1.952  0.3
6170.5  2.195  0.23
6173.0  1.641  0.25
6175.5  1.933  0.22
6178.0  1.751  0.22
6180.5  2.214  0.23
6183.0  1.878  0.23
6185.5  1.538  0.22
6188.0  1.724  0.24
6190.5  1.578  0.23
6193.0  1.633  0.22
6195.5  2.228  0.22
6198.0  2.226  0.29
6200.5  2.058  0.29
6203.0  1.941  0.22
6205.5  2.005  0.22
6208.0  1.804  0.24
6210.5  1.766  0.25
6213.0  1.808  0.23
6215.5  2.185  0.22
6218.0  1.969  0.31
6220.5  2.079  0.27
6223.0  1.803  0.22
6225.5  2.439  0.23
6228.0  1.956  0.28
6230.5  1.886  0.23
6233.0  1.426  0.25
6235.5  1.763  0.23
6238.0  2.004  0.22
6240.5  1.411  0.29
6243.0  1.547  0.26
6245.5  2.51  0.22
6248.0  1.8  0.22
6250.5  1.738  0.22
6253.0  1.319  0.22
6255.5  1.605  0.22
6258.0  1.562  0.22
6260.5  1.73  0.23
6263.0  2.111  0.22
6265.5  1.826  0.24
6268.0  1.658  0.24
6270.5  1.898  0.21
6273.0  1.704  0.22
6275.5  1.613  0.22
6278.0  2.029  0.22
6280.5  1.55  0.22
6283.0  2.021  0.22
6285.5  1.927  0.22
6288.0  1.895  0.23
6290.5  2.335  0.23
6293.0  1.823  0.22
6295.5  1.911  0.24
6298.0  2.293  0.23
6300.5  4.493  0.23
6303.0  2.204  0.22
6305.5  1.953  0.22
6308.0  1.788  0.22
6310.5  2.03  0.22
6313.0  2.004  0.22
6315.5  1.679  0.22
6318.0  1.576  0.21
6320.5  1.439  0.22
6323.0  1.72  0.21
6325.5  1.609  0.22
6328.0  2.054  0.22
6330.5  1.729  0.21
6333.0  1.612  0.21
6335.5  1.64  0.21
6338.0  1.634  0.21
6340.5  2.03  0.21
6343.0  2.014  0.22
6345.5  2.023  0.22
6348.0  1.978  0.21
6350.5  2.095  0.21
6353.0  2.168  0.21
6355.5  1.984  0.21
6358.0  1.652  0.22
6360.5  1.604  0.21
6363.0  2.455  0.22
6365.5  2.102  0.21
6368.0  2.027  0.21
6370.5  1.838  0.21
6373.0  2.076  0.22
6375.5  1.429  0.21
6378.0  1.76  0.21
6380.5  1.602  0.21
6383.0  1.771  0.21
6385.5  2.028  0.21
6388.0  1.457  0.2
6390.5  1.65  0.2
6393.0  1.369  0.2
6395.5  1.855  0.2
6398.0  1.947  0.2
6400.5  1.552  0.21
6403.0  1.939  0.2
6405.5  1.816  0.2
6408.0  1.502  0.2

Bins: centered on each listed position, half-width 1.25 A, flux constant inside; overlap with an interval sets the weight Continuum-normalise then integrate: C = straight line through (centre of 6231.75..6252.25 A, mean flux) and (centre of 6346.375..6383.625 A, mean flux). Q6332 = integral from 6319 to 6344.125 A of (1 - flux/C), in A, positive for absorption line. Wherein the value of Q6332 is 1.65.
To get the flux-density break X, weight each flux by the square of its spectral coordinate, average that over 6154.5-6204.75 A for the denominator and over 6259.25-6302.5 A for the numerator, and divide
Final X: 1.1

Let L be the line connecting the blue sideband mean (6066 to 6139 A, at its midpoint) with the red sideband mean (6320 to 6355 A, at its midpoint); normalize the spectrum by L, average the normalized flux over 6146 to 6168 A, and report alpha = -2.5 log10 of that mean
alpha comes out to 0.04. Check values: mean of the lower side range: 1.94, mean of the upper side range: 1.85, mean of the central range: 1.85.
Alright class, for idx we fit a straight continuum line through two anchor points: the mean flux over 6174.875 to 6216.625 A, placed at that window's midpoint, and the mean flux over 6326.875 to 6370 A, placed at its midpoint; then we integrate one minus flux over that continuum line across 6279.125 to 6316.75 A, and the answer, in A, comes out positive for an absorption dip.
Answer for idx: -4.1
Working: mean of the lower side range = 1.9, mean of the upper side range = 1.93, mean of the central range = 2.13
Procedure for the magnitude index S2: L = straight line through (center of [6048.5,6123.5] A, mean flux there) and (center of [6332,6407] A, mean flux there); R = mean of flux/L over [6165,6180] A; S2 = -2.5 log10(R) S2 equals -0.002 mag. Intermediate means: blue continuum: 1.93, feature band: 1.91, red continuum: 1.84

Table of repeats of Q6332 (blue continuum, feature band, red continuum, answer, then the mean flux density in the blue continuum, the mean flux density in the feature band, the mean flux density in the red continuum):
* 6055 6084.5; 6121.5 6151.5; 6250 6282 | -2.1 A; 1.87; 1.94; 1.72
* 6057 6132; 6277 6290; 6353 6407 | -0.3 A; 1.95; 1.91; 1.81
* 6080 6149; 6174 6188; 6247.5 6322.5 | 0.7 A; 1.97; 1.85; 1.92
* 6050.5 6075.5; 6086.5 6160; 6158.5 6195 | -3.4 A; 1.89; 1.95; 1.83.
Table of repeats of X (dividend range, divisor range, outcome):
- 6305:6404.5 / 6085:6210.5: 1.01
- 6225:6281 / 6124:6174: 0.97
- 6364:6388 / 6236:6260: 1.11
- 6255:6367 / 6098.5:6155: 1.07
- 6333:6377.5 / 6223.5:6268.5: 1.10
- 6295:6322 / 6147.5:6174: 1.20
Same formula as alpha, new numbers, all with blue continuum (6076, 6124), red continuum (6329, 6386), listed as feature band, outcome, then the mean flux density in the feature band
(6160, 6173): 0.01 mag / 1.92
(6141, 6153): 0.03 mag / 1.89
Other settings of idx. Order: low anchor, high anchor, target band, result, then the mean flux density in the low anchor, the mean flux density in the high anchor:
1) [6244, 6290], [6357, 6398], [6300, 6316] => -3.8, 1.81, 1.8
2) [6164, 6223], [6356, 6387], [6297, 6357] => -3.6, 1.91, 1.86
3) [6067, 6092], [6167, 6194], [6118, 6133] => -0.7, 1.93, 1.82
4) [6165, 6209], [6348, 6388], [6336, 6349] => -0.2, 1.9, 1.89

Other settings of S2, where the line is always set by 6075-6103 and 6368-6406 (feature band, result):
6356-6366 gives -0.103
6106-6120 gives 0.025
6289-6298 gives -0.131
